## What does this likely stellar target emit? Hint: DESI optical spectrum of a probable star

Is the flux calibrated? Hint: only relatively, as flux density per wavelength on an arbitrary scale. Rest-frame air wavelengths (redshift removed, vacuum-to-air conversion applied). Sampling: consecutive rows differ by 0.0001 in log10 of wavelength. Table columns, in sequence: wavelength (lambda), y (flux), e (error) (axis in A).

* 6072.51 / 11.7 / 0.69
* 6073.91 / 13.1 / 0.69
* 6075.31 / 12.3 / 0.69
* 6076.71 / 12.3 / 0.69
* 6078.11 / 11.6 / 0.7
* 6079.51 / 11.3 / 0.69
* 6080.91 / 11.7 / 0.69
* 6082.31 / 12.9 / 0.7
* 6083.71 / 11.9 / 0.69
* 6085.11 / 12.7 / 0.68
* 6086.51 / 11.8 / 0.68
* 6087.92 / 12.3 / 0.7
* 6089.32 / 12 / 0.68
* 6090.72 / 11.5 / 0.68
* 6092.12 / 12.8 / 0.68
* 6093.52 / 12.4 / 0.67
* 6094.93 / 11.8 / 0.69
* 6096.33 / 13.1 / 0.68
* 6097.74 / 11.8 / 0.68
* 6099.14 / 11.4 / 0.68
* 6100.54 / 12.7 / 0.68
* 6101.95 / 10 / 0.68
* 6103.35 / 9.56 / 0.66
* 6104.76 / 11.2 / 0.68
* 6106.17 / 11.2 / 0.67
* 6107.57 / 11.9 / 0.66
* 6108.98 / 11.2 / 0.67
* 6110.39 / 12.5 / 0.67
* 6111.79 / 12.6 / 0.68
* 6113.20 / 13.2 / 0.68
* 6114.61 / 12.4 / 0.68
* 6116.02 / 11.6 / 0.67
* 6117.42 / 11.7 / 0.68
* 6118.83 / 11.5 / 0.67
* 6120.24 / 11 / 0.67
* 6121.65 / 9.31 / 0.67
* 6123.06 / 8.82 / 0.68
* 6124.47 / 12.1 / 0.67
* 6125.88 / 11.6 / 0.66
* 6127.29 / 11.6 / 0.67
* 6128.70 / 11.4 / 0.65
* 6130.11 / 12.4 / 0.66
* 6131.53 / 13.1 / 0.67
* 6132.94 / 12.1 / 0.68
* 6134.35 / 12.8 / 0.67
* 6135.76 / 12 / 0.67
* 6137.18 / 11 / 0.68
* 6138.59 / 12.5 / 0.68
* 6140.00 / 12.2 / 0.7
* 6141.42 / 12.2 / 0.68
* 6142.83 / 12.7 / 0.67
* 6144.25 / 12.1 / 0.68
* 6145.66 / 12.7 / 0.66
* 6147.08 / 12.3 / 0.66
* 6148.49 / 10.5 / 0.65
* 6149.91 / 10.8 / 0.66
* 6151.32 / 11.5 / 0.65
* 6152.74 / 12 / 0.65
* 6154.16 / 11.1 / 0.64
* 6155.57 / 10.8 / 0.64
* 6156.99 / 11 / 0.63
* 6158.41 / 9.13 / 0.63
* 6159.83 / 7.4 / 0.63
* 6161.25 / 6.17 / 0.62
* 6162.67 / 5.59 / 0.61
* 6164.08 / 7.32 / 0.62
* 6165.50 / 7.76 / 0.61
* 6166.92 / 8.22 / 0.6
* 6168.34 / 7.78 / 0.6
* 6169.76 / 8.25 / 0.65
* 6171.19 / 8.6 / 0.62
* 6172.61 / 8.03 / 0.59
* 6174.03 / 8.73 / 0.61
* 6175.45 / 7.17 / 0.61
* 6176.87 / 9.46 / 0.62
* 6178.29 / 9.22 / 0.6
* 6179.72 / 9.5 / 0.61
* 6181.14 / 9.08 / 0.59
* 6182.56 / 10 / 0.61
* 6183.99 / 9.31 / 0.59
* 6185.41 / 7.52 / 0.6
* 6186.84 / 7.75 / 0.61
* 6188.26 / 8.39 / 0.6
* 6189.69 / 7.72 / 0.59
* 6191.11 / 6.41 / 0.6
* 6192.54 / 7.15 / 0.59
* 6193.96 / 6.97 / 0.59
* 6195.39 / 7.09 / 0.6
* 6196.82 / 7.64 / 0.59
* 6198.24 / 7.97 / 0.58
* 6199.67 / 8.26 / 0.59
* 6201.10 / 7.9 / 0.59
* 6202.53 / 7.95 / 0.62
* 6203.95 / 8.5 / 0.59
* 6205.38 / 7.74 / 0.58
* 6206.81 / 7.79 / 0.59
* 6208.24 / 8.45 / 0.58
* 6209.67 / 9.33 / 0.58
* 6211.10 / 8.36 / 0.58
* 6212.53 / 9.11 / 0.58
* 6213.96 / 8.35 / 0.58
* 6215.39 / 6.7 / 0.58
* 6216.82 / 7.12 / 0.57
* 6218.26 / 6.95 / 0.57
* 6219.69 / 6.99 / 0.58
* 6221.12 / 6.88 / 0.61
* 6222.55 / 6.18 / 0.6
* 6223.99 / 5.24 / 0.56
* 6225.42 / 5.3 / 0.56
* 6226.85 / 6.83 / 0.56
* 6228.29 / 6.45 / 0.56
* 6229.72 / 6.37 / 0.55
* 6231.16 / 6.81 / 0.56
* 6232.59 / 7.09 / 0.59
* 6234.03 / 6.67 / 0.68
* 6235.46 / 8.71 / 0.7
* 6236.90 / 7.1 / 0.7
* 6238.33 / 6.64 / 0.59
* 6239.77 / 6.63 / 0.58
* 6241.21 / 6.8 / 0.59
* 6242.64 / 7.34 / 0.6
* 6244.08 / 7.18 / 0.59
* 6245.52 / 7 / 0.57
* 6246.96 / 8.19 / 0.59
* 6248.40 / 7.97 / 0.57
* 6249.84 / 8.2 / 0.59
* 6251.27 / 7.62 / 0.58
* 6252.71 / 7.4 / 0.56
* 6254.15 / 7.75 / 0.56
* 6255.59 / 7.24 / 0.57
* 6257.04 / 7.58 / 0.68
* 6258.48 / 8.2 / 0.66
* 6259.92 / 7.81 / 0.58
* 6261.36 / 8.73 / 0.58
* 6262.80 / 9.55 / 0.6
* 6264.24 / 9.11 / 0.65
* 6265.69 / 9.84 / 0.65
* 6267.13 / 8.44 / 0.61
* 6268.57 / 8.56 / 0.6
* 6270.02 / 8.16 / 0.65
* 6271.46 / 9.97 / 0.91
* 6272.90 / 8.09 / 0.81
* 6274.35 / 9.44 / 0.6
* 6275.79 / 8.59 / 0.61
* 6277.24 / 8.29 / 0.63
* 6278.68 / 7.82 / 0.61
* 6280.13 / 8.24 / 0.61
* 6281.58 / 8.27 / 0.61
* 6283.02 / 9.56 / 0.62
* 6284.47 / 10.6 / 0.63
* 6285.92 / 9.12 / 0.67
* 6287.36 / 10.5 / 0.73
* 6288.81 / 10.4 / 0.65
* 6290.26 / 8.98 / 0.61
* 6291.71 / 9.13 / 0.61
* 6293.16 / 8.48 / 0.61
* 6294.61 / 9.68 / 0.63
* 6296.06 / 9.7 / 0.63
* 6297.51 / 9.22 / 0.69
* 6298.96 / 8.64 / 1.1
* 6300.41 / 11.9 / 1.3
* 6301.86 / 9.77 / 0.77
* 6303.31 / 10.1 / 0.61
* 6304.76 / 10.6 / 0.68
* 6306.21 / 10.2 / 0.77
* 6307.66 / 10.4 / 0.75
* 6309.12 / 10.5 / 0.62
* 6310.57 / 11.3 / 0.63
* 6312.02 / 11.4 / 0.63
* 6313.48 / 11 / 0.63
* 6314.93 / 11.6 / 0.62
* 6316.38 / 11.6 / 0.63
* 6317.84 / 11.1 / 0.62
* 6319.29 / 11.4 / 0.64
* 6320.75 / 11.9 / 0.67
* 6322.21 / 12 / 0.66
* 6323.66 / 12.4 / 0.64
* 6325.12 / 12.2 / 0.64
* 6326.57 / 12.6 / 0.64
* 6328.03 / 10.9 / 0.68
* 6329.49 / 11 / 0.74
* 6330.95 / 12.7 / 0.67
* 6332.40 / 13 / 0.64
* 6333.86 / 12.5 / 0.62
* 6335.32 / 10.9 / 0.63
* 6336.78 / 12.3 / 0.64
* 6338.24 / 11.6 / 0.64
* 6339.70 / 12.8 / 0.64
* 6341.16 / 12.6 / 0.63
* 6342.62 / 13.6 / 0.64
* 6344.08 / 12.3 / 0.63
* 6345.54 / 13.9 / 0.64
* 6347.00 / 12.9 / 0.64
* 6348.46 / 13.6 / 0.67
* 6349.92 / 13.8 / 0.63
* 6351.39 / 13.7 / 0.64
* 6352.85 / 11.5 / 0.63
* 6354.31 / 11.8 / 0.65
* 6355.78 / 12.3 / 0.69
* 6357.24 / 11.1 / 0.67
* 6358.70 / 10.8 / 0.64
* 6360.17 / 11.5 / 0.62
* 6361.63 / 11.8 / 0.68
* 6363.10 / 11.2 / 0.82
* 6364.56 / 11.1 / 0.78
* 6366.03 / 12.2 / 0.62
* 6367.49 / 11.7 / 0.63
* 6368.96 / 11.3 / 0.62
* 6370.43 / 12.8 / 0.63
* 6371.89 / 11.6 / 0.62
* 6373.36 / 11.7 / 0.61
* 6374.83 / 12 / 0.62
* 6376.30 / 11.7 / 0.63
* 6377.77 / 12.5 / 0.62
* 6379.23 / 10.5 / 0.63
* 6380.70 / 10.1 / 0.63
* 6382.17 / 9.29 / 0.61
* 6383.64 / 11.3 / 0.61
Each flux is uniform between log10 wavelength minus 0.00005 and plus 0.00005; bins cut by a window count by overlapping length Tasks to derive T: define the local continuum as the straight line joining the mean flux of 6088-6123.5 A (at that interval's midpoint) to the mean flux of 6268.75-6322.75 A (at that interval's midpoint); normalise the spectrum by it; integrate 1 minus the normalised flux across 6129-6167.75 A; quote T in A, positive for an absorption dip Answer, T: 1.8 A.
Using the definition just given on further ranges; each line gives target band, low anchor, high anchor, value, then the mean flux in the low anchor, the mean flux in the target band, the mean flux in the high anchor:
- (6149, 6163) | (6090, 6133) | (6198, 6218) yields 0.5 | 11.7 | 9.66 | 8.08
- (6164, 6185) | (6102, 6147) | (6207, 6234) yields 1.6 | 11.7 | 8.58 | 7.14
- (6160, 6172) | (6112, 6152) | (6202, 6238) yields 3.1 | 11.8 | 7.46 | 7.31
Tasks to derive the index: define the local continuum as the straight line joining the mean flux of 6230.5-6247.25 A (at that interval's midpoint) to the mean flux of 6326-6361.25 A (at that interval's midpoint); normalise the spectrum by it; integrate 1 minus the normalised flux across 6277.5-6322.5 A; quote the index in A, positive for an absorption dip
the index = 0.2 A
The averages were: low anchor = 7.16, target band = 10.1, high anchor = 12.3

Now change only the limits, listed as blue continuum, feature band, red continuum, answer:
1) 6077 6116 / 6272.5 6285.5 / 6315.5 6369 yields 3.5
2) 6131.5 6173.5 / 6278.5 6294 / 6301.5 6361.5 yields 3.0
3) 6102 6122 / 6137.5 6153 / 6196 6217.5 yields -2.5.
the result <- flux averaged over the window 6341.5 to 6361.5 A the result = 12.5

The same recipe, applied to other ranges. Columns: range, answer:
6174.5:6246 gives 7.59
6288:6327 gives 10.7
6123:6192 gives 9.95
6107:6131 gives 11.6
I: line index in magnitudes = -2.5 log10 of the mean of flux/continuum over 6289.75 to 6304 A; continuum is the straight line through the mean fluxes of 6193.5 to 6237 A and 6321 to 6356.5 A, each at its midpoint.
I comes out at 0.13 mag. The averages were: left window 7.39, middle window 9.57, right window 12.4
